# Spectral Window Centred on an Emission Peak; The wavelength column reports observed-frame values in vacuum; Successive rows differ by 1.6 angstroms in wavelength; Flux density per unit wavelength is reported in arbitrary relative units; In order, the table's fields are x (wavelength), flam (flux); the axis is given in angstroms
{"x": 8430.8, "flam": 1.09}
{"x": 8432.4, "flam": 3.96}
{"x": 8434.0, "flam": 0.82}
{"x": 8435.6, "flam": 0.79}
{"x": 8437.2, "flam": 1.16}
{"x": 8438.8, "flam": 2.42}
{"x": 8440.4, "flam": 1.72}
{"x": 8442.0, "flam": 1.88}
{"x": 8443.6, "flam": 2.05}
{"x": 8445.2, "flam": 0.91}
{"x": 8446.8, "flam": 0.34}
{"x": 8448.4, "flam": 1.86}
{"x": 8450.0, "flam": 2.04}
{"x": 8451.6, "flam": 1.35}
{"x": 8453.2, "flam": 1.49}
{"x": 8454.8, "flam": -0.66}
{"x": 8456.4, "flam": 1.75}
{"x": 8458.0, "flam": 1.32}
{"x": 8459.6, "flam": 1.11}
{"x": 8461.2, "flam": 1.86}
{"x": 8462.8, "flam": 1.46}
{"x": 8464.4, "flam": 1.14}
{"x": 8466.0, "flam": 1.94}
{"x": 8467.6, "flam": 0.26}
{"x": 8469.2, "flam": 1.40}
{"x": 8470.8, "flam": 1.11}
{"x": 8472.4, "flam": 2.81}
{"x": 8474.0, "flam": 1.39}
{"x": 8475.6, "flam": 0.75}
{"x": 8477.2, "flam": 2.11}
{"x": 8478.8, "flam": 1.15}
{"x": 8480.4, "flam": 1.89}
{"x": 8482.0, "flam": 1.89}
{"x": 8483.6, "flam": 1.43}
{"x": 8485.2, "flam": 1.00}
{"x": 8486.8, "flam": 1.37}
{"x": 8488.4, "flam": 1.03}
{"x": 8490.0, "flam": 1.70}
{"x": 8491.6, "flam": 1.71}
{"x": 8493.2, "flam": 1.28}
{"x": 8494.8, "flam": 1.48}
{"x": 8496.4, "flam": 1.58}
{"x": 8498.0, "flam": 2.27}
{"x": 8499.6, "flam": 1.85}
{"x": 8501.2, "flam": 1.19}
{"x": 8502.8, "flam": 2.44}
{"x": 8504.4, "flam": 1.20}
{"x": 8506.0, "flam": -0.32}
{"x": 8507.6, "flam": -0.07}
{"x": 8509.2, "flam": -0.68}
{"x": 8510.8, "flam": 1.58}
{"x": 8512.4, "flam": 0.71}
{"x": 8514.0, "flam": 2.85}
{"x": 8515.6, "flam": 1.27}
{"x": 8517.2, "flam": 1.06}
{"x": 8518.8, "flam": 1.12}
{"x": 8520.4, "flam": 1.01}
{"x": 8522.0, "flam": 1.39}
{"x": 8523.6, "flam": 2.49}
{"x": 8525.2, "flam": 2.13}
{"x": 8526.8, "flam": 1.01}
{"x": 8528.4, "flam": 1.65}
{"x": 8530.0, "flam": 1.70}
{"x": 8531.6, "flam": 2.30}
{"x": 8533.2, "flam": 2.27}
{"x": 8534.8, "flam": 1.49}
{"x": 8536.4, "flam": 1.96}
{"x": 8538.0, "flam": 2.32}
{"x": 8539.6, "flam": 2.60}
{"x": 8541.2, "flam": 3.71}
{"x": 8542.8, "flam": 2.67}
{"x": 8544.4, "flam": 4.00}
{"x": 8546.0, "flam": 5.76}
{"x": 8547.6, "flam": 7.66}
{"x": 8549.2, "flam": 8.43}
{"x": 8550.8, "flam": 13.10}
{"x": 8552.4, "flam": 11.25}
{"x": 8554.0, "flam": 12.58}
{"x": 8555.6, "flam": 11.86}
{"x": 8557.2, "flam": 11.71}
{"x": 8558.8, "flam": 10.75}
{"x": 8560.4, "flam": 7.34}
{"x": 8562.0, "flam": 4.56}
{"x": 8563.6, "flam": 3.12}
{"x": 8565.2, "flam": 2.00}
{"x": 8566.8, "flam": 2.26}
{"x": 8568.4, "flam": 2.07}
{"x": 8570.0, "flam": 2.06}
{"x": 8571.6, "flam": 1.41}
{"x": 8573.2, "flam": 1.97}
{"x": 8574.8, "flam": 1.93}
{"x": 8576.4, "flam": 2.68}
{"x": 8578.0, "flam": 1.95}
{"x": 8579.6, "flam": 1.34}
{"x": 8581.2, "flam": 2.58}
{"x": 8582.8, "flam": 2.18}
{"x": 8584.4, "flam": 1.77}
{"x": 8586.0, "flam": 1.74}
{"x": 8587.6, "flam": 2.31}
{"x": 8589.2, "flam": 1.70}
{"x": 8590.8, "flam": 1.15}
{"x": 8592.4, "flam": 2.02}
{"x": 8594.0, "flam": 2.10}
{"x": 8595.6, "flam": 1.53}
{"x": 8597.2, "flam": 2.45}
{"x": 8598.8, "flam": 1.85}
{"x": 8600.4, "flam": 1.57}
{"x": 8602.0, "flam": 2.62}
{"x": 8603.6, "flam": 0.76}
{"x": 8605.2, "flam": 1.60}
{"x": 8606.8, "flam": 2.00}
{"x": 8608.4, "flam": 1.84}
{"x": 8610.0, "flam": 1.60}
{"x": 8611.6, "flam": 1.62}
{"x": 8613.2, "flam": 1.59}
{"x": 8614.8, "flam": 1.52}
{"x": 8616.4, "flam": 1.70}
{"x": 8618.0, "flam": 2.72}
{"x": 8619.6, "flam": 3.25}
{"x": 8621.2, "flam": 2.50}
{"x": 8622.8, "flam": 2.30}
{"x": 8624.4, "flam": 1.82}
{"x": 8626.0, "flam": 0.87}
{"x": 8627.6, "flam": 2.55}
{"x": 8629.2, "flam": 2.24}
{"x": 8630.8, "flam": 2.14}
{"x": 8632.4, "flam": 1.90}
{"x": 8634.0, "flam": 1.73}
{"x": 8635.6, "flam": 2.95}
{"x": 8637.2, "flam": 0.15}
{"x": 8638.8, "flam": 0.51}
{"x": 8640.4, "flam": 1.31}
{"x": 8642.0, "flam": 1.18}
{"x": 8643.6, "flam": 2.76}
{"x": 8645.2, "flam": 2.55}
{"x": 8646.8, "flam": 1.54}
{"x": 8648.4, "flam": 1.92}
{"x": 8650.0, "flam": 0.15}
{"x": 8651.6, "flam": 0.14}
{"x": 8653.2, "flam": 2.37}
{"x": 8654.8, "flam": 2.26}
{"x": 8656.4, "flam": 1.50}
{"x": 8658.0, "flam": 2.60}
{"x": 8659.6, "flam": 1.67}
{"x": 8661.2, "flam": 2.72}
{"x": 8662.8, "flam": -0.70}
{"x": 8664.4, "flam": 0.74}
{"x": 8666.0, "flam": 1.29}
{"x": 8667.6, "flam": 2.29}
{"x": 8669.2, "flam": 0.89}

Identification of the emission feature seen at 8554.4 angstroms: [O II]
